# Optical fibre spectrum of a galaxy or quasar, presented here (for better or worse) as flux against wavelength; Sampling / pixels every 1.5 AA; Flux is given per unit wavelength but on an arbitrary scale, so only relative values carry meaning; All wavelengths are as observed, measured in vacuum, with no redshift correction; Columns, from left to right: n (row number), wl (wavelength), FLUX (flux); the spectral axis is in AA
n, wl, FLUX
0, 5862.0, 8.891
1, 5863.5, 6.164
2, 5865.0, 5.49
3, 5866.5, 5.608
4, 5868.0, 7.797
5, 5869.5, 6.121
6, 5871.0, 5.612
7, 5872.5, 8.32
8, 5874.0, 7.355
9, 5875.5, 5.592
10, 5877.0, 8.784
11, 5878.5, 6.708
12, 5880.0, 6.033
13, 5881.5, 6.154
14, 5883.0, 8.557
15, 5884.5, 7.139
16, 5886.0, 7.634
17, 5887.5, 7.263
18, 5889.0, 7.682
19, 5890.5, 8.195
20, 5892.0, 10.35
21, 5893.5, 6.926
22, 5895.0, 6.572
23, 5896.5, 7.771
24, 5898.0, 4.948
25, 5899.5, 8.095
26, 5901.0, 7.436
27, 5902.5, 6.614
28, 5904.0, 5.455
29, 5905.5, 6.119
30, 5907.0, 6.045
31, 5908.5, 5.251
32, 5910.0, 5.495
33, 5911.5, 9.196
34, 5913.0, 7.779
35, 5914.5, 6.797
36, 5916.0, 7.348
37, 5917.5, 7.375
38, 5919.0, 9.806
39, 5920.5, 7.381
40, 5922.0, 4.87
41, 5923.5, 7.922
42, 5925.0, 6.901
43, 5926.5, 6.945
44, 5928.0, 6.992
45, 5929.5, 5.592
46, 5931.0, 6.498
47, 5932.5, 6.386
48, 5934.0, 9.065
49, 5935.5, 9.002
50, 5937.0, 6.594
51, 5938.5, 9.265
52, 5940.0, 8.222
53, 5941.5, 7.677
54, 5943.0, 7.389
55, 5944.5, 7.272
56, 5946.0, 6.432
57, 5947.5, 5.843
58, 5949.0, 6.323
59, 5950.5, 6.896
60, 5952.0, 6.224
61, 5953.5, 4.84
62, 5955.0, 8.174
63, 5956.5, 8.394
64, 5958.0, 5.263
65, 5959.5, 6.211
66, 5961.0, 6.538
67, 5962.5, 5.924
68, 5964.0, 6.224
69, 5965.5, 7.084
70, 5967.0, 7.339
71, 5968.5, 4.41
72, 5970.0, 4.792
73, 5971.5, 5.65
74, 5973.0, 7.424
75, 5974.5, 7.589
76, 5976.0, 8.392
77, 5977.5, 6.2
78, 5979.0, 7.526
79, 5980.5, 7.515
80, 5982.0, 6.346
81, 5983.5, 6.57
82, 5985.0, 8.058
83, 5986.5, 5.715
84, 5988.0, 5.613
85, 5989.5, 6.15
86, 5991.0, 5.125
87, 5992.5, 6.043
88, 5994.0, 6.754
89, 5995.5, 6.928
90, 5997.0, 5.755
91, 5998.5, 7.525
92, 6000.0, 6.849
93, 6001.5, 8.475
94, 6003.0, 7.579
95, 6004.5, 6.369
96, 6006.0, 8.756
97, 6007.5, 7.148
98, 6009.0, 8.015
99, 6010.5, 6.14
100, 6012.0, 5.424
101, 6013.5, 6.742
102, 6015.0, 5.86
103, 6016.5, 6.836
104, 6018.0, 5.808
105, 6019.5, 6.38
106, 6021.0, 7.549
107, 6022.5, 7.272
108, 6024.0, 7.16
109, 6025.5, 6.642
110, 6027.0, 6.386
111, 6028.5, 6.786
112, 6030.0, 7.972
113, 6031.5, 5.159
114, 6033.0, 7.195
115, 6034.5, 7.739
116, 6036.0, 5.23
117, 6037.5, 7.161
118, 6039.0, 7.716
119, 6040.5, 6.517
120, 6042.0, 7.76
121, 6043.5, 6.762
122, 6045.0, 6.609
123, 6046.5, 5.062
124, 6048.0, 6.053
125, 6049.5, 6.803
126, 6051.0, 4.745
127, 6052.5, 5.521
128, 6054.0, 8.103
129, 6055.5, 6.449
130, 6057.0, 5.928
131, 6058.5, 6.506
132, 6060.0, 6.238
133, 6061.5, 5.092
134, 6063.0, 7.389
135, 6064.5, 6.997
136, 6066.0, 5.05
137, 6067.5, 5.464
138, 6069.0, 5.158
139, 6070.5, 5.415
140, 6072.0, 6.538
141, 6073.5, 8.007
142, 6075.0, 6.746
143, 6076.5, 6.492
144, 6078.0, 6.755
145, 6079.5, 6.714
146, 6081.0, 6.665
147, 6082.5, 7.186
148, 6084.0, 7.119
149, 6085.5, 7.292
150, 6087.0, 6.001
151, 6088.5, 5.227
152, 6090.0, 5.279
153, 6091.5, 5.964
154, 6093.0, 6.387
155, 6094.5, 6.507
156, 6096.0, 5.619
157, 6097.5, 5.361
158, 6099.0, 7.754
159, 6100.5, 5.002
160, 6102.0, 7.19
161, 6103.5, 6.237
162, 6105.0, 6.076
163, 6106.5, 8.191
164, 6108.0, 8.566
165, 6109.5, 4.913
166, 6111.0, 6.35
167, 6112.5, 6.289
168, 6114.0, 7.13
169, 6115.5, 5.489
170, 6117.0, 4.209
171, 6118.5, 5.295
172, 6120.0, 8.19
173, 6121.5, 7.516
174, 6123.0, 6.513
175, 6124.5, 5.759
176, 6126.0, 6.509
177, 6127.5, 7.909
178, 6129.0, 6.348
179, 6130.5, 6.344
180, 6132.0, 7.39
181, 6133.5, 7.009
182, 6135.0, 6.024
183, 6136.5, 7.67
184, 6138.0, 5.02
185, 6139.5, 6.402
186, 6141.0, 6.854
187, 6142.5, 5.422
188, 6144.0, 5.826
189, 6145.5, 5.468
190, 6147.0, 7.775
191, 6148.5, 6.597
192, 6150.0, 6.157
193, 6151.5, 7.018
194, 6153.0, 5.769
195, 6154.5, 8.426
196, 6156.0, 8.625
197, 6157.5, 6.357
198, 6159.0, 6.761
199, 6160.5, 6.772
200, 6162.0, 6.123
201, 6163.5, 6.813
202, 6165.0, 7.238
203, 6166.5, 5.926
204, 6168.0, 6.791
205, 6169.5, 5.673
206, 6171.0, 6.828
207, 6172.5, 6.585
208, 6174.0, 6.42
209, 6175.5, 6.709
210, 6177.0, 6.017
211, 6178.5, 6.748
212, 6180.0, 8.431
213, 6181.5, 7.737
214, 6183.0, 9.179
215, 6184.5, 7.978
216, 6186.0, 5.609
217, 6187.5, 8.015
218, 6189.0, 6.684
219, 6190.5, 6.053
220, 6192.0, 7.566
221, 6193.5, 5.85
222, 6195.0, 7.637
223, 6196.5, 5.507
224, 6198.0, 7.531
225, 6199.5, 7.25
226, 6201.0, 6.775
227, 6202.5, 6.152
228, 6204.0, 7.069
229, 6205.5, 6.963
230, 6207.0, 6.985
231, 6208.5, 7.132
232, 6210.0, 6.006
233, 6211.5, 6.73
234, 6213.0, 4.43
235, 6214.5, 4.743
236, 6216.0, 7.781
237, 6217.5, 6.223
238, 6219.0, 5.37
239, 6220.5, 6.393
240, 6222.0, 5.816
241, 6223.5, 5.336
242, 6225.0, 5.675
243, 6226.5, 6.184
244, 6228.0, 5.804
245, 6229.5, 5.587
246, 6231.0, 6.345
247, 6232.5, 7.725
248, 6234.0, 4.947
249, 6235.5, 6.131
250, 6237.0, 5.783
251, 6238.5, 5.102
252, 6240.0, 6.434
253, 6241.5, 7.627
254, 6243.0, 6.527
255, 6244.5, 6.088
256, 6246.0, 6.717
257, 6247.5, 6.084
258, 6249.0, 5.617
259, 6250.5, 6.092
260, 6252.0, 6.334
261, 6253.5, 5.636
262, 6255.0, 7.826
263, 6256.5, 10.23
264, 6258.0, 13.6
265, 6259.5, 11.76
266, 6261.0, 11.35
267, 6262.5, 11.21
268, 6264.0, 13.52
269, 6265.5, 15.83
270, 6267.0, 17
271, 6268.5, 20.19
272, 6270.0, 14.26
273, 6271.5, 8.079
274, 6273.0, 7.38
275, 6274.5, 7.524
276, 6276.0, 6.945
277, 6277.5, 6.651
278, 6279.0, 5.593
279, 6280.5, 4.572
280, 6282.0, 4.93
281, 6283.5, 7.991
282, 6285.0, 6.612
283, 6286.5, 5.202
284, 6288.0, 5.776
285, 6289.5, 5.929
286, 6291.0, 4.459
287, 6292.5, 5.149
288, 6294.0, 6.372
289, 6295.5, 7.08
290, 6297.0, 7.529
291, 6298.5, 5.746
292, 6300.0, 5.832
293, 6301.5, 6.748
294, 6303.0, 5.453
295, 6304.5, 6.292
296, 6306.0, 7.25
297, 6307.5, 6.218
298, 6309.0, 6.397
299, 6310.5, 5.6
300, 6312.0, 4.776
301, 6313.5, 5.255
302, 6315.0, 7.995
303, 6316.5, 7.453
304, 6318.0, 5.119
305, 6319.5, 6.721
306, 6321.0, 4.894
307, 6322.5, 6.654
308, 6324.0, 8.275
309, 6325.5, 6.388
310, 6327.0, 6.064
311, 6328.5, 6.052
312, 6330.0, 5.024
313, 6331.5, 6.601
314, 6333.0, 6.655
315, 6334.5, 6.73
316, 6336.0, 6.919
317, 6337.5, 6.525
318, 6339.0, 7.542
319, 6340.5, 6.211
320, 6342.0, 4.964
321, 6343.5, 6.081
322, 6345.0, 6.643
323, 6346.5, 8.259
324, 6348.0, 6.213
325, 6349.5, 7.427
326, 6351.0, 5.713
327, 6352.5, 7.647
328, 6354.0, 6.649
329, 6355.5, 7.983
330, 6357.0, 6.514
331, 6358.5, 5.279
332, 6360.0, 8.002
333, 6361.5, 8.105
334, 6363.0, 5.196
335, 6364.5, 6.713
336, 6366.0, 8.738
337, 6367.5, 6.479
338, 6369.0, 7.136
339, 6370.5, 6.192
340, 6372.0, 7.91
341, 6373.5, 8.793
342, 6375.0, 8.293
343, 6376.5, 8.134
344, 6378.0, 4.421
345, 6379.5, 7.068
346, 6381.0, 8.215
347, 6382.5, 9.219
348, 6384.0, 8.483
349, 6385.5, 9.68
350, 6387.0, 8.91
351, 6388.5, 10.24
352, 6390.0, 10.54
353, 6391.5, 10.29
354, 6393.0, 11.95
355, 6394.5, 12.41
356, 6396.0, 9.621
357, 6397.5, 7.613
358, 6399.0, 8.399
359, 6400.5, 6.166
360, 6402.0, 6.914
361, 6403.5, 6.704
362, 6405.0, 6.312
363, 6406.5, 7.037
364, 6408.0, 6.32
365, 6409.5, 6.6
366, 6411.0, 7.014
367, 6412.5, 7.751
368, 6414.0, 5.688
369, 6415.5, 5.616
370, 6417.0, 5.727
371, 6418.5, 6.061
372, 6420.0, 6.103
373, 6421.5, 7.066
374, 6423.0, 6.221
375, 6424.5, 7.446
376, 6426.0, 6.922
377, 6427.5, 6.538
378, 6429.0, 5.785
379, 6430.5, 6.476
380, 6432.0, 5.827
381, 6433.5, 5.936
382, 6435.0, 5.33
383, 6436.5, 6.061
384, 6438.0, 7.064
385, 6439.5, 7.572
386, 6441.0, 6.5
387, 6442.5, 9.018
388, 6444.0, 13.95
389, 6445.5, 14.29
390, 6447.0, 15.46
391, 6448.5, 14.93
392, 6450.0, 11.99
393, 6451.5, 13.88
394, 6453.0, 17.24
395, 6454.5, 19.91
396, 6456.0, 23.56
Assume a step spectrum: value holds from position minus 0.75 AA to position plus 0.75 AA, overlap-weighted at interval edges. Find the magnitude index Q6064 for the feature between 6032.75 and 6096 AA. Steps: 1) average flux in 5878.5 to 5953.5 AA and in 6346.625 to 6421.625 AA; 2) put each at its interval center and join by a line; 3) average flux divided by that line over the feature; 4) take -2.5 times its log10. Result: 0.14 mag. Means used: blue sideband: 7.11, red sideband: 7.56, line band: 6.4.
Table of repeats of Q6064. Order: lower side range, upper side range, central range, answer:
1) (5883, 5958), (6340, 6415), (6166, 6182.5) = 0.095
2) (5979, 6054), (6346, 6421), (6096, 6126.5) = 0.082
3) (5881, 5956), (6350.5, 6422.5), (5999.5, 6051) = 0.070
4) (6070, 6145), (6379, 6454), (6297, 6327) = 0.237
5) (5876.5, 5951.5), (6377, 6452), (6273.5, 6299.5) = 0.281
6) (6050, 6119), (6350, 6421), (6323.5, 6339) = 0.126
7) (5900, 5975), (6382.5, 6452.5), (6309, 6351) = 0.254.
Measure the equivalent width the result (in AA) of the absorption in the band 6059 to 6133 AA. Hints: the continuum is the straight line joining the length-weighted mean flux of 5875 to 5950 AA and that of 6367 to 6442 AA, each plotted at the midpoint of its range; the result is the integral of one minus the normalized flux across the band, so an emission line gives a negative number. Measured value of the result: 8.7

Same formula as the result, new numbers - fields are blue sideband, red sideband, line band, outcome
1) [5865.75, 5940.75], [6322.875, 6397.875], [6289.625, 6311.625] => 3.99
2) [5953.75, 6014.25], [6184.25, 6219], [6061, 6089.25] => 1.10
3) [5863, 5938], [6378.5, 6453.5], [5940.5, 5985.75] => 3.28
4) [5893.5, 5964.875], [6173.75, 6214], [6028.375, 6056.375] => 1.23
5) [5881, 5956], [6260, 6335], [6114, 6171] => 6.15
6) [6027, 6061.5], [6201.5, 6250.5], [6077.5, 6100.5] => 0.32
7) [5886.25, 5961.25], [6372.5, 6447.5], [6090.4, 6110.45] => 2.59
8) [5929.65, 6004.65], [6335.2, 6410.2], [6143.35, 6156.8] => 0.56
